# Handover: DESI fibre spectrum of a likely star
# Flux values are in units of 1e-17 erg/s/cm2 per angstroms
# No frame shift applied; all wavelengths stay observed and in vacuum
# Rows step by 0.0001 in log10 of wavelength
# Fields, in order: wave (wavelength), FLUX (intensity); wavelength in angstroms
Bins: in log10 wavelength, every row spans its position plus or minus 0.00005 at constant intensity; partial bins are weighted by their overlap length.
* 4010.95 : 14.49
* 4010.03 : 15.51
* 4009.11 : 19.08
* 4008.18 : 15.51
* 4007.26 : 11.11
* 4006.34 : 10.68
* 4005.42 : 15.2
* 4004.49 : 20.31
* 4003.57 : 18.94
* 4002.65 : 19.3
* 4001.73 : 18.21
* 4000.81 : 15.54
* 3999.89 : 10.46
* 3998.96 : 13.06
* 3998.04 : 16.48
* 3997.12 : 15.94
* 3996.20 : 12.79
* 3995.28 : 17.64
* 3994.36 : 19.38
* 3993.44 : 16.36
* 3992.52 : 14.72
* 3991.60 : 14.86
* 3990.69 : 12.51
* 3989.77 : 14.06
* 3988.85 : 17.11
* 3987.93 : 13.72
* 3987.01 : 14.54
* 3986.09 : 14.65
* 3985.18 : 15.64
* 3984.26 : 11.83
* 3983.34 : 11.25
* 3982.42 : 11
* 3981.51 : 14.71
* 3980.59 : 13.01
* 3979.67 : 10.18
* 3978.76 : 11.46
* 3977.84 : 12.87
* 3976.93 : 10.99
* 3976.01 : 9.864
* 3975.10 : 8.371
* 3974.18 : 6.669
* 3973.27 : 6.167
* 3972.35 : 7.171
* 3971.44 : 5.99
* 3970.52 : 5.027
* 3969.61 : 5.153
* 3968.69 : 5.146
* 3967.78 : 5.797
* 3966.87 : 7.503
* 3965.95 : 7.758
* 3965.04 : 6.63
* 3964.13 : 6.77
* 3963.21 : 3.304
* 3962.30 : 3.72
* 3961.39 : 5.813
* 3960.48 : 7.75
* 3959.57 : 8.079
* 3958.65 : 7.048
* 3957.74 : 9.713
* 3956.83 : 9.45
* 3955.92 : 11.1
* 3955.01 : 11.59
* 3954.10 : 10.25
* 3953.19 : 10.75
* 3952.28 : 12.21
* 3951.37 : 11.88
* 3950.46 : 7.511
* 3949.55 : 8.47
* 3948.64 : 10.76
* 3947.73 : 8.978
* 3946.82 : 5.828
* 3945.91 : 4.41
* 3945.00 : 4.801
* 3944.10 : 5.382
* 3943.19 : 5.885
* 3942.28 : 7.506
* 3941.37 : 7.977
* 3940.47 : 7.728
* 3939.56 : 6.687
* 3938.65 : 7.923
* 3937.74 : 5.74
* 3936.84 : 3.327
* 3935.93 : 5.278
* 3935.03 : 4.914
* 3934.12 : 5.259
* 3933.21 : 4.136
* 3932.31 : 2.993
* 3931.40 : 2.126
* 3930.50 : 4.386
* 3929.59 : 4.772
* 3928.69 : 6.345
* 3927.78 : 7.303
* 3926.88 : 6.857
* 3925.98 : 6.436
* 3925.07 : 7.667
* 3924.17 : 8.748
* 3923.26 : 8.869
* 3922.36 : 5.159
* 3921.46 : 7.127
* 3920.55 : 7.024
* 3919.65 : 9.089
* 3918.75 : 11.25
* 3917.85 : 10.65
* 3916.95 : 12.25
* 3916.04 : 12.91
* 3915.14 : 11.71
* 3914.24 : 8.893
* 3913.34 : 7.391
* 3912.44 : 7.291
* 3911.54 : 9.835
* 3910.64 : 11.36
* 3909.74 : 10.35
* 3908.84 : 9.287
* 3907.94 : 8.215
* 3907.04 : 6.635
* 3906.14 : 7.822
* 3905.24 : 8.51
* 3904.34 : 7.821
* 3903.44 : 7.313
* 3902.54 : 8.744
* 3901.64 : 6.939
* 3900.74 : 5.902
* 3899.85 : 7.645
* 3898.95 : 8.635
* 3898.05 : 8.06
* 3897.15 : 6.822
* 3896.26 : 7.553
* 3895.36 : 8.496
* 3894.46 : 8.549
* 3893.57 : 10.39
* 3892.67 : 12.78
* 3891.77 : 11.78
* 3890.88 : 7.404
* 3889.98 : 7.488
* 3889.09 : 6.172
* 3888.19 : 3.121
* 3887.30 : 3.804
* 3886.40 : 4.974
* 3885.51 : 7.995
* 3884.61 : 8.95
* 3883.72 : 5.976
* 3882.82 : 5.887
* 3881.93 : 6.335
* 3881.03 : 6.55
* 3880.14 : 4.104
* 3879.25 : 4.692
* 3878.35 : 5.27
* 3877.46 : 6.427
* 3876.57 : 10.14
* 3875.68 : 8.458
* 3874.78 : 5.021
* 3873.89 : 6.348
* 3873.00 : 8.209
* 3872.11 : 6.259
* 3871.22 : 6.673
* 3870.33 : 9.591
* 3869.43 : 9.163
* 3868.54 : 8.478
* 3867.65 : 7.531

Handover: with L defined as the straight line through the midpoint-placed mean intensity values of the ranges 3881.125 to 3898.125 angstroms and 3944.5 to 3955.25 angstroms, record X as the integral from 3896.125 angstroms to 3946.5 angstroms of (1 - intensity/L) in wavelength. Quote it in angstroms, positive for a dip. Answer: 5.0 angstroms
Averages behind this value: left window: 7.47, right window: 8.89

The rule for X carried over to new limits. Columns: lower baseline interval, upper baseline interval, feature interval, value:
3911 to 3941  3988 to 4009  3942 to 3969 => 7.1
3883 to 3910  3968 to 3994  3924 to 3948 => 9.0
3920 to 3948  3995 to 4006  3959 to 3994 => 7.7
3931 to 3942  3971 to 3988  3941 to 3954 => -2.2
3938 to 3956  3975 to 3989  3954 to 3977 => 6.9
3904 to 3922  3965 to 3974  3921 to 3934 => 4.0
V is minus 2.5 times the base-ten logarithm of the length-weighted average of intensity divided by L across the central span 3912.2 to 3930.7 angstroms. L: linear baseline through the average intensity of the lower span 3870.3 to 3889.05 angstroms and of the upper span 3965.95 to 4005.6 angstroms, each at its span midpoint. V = 0.06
